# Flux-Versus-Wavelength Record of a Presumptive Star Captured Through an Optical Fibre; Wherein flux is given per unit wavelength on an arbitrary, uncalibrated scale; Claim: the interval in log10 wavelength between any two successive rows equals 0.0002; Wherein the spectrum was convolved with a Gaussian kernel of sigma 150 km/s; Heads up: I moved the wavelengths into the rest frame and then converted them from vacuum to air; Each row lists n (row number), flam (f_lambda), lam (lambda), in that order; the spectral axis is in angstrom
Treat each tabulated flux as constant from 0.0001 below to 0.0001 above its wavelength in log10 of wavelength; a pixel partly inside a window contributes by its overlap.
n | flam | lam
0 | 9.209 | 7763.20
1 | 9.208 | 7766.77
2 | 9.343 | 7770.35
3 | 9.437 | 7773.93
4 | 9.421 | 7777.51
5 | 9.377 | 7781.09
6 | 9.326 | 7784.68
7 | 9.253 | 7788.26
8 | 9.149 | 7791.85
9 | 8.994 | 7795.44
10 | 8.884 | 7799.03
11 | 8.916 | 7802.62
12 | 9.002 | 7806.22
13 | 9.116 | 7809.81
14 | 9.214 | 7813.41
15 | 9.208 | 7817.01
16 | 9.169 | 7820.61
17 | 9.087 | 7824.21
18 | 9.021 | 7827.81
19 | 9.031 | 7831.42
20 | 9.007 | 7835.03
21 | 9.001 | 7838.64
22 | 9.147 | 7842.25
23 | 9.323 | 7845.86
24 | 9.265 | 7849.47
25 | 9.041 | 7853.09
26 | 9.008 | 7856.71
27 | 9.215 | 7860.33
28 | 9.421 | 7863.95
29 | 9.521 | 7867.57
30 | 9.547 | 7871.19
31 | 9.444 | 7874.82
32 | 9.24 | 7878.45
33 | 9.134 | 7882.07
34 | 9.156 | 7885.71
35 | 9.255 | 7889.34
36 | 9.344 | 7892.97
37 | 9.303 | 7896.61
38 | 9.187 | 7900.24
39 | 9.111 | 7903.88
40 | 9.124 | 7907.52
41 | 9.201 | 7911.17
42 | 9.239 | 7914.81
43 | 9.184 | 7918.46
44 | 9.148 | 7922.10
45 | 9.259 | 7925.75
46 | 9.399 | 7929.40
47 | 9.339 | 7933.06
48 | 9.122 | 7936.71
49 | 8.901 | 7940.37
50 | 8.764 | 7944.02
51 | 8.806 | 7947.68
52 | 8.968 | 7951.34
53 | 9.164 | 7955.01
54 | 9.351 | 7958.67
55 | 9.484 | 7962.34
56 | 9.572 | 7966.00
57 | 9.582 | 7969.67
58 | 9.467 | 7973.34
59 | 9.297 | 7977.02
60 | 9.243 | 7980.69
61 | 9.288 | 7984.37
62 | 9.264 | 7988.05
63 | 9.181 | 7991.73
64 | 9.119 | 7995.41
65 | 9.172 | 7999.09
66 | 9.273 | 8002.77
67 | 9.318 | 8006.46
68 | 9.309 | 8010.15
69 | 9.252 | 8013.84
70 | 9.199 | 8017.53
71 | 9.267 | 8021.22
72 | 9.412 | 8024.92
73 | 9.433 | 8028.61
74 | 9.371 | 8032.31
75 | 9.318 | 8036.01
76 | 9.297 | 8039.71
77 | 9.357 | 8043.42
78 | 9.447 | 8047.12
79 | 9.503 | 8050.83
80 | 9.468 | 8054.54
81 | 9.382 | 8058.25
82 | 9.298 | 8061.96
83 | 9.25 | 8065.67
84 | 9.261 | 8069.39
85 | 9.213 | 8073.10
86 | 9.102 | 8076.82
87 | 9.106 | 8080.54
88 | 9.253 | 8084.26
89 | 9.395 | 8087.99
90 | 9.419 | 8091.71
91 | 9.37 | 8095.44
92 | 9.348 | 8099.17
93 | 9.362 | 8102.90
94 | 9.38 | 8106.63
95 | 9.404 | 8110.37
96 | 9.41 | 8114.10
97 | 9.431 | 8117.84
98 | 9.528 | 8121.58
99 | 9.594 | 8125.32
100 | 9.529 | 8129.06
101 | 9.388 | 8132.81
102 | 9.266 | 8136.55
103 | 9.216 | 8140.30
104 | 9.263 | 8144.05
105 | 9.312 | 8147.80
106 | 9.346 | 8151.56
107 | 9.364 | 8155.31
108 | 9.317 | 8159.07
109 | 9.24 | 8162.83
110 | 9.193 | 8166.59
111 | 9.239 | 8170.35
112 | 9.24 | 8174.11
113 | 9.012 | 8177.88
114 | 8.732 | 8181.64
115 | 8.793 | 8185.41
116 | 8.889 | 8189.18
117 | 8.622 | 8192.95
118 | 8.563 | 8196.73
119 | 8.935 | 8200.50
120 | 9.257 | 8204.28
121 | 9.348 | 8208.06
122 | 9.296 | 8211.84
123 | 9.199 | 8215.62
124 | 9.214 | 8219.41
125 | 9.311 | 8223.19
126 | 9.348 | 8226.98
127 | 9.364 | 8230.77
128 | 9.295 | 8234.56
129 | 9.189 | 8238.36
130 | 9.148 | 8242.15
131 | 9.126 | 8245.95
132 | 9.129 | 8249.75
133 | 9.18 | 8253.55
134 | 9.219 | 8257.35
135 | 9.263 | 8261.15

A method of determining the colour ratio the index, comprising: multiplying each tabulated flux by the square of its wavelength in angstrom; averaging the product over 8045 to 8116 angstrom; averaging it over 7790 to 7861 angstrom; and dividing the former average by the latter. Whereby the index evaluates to 1.10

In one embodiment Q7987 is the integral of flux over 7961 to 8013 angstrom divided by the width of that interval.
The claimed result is 9.32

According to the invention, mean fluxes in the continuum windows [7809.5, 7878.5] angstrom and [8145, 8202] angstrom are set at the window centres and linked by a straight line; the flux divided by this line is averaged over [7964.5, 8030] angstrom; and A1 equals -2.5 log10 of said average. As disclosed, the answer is -0.02 mag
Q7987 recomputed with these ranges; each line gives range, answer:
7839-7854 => 9.19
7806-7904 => 9.2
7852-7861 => 9.07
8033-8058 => 9.39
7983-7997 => 9.21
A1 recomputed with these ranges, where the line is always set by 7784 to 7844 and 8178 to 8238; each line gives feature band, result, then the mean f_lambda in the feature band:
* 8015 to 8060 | -0.03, 9.37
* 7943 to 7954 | 0.03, 8.87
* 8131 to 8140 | -0.03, 9.31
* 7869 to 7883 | -0.03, 9.36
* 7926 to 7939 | -0.02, 9.26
